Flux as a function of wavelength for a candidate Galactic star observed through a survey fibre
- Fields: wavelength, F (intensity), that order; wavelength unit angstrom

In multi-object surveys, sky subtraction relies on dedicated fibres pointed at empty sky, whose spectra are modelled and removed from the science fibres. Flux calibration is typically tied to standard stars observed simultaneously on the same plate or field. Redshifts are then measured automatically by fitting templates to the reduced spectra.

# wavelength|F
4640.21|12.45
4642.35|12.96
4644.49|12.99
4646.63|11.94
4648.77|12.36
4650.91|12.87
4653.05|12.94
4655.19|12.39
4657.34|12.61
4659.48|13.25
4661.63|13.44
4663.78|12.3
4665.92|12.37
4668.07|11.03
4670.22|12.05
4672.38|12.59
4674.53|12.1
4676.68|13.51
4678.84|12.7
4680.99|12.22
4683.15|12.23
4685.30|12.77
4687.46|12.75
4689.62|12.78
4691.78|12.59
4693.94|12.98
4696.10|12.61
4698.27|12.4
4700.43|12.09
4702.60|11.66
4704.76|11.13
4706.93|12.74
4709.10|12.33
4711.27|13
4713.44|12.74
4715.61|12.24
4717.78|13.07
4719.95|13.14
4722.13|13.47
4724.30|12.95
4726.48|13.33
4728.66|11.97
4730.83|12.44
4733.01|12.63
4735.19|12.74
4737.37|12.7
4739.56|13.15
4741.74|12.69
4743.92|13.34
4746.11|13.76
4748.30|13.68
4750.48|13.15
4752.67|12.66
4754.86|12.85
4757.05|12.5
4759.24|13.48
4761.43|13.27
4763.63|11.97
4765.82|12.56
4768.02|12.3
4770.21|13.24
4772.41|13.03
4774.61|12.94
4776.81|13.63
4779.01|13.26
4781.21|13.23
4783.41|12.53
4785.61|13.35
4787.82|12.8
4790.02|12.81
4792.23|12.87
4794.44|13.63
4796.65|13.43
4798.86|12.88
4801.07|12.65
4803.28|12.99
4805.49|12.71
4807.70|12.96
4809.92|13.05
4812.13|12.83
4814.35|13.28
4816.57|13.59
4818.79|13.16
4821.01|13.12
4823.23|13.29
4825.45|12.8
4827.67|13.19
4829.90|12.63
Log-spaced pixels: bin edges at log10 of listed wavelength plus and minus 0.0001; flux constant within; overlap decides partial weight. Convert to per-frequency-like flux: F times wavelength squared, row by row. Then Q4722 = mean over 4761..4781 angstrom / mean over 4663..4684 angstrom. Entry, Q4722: 1.1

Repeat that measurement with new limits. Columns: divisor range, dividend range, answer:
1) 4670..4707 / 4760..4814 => 1.09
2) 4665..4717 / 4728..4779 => 1.07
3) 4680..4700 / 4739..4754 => 1.08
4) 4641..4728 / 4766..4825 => 1.09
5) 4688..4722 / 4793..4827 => 1.09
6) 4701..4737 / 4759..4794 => 1.05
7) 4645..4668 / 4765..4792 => 1.09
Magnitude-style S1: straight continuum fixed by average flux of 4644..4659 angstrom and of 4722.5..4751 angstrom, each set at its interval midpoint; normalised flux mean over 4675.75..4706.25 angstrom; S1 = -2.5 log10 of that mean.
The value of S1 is 0.03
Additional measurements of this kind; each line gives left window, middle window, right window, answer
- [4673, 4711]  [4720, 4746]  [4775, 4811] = -0.02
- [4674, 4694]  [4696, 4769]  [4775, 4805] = 0.01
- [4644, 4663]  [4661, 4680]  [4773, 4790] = 0.03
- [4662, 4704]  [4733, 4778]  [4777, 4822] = -0.01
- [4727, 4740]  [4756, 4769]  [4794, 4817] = 0.01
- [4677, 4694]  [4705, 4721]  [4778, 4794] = 0.01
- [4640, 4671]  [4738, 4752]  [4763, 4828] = -0.03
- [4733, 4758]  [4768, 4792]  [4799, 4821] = 0.00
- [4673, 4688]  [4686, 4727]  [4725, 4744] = 0.00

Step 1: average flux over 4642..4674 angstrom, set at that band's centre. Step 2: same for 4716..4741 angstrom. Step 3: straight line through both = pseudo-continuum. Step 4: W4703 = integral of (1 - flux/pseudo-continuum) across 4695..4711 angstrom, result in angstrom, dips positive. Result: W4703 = 0.69 angstrom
